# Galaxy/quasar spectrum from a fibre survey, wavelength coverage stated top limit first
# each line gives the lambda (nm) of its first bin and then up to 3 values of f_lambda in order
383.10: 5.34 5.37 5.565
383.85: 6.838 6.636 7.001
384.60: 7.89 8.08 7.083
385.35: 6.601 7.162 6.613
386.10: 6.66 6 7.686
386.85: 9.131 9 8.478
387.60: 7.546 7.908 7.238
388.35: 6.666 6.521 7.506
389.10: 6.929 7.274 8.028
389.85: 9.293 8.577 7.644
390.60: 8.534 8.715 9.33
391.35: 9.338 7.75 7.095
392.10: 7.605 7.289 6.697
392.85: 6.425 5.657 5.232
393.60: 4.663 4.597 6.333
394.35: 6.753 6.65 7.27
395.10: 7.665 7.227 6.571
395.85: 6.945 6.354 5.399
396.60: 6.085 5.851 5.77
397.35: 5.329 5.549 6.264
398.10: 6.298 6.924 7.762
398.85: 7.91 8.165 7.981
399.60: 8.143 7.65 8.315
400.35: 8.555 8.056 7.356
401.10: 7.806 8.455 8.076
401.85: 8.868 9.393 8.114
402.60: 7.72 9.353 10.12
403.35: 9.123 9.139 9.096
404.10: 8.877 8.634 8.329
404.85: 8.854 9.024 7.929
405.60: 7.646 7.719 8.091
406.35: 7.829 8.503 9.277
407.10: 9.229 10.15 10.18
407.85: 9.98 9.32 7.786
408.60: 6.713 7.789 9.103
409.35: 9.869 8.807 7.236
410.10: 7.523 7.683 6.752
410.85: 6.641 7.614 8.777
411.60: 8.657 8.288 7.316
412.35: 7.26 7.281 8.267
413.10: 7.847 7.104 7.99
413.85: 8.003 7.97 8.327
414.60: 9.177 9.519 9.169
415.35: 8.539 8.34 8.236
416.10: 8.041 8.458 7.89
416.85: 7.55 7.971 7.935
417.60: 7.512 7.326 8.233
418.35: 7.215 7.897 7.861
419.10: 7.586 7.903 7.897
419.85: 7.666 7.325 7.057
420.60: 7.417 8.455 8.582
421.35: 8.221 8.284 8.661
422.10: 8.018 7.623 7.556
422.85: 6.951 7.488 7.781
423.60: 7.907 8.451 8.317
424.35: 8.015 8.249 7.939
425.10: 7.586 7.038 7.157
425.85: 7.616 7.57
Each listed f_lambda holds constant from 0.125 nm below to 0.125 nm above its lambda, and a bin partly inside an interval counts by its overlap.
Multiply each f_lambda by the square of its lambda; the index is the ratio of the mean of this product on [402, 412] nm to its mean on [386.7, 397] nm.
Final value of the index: 1.28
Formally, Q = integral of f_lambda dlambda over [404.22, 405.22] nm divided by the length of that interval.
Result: 8.71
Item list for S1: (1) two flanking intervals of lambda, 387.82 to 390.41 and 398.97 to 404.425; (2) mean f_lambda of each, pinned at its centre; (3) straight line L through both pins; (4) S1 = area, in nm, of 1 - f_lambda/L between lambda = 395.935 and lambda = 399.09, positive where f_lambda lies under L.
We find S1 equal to 0.705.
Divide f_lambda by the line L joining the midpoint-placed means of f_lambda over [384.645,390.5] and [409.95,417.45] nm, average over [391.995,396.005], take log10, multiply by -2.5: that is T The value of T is 0.18 mag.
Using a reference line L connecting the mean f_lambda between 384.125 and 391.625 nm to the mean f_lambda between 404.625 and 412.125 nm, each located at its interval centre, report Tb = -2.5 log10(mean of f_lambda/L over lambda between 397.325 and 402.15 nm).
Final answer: 0.059 mag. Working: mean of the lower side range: 7.72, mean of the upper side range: 8.36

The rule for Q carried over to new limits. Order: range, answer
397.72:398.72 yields 6.8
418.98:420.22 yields 7.68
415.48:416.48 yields 8.27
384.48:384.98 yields 7.98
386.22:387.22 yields 7.94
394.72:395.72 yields 7.18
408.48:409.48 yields 8.38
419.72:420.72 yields 7.37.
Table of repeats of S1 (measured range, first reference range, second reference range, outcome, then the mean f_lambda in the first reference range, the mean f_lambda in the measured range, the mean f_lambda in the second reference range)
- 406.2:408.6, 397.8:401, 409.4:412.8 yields -0.398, 7.68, 9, 7.74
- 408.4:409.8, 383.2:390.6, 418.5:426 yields -0.130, 7.36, 8.35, 7.82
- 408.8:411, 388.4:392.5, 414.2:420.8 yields 0.014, 7.93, 7.93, 8.01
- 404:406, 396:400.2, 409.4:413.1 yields -0.290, 6.8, 8.37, 7.77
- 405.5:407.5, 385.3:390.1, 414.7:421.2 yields -0.198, 7.53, 8.59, 7.99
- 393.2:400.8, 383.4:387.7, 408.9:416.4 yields 0.881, 7.26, 6.74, 8.12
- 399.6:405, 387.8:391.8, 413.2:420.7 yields -0.411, 7.94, 8.56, 7.97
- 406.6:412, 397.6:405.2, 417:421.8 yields -0.261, 8.23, 8.44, 7.82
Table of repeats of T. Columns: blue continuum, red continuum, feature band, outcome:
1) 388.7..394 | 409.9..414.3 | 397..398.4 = 0.24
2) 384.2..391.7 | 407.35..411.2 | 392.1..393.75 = 0.28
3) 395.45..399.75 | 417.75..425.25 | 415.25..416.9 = -0.08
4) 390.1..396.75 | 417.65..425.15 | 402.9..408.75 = -0.19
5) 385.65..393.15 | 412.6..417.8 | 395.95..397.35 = 0.31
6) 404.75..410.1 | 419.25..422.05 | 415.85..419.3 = 0.04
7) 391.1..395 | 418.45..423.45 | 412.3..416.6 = -0.09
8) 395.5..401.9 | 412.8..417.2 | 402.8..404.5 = -0.22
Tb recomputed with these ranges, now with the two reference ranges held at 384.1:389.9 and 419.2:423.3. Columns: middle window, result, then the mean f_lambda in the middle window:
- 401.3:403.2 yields -0.15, 8.76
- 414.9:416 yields -0.12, 8.62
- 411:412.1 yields -0.07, 8.23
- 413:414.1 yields 0.00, 7.76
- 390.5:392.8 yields -0.07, 7.98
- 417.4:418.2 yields 0.01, 7.7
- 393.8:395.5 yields 0.12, 6.73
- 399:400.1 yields -0.06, 8.02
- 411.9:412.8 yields 0.04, 7.45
